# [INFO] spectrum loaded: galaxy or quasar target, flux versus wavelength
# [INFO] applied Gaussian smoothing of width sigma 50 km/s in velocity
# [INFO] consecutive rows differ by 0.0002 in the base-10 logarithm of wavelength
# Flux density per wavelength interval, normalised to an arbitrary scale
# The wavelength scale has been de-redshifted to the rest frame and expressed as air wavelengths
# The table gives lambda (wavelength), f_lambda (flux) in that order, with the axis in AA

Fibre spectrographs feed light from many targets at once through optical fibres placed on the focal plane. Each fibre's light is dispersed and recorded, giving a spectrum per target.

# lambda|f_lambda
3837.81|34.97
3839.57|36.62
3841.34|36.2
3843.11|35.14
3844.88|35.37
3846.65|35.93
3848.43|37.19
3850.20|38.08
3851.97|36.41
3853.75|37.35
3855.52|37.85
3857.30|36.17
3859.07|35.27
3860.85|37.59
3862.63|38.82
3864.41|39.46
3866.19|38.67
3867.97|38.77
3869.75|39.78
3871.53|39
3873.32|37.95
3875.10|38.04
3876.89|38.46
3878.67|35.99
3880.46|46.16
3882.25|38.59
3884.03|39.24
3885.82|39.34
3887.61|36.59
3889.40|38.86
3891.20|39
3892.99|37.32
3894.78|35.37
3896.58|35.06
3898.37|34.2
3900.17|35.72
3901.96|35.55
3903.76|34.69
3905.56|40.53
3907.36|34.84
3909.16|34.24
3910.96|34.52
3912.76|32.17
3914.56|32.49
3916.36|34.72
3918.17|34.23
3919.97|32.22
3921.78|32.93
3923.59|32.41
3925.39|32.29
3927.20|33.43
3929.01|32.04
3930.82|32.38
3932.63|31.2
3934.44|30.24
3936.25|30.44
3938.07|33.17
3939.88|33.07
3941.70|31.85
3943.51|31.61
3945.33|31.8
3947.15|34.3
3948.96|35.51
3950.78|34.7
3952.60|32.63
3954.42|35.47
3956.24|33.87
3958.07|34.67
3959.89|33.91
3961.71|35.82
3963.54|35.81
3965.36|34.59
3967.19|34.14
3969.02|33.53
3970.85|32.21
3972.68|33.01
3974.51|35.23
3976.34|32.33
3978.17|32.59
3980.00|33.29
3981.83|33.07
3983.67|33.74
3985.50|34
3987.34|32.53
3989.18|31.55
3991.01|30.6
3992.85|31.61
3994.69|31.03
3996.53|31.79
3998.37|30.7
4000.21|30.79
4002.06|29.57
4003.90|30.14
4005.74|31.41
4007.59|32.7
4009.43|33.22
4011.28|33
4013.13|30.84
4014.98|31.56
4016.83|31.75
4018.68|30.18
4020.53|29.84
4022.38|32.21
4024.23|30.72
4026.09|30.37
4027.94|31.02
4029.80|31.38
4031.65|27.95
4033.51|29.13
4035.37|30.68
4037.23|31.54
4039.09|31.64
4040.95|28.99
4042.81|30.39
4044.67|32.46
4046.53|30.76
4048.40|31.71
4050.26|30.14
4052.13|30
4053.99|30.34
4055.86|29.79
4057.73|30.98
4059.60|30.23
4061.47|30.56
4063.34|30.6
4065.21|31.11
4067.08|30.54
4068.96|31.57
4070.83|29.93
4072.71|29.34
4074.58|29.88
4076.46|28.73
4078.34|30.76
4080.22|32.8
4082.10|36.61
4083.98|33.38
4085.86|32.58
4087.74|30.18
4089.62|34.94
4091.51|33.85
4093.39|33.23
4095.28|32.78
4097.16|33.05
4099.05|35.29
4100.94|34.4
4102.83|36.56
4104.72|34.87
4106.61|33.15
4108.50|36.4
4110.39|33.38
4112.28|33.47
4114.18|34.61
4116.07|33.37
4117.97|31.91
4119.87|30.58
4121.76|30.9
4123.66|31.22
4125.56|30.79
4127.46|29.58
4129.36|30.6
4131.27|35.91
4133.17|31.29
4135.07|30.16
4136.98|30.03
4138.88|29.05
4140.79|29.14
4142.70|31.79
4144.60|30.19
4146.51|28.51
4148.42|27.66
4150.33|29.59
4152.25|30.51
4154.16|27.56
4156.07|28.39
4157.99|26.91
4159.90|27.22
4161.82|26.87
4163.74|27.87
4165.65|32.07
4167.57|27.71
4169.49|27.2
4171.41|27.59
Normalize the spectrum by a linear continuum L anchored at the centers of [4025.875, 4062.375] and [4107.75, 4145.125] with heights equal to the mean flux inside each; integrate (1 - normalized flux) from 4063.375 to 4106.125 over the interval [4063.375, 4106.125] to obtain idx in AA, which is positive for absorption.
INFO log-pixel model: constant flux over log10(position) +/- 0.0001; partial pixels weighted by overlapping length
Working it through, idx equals -1.95 AA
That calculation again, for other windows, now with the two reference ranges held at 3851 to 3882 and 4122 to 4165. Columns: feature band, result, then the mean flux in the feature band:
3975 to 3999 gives 1.57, 32.3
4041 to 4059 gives 1.07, 30.6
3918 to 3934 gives 1.77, 32.4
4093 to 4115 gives -2.45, 34.3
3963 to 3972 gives 0.31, 33.9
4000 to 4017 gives 1.18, 31.5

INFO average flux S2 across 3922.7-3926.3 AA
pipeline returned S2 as 32.4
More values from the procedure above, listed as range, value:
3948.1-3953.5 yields 34.3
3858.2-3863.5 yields 37.2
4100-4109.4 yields 35.1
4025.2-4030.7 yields 30.9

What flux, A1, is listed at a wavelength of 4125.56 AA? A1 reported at 30.79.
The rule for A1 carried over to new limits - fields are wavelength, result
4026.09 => 30.37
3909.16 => 34.24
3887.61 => 36.59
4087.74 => 30.18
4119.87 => 30.58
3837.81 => 34.97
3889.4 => 38.86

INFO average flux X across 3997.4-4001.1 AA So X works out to 30.8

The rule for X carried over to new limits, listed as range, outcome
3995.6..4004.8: 30.6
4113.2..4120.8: 32.6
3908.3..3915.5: 33.4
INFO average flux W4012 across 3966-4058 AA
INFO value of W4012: 31.5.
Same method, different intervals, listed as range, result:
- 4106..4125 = 32.9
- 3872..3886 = 39.2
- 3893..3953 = 33.6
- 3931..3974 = 33.4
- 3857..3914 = 37.4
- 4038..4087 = 31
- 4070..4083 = 31.1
